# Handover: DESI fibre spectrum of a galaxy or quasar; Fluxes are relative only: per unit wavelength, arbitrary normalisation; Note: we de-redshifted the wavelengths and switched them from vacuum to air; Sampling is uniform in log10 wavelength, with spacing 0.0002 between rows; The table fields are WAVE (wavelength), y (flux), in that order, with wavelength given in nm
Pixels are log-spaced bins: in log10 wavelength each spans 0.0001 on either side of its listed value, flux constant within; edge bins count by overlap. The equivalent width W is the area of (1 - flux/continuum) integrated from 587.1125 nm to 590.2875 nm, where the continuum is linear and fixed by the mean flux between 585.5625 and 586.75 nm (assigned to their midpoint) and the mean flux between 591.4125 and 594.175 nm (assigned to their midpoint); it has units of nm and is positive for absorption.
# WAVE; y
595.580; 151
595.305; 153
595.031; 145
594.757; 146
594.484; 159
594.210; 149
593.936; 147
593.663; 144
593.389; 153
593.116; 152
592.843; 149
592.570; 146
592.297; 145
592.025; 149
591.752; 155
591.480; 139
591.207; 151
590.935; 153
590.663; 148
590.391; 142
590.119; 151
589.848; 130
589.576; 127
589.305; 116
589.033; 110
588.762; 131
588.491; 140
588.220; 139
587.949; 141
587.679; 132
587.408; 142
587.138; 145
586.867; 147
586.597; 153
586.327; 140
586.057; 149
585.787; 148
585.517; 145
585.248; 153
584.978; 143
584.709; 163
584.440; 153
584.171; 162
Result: 0.31 nm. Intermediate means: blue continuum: 147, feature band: 133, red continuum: 148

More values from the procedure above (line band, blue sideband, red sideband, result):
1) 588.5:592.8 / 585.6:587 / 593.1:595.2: 0.25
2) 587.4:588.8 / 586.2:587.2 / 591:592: 0.09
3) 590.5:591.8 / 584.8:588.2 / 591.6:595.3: -0.01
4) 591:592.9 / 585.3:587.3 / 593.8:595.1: 0.01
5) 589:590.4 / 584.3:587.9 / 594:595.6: 0.18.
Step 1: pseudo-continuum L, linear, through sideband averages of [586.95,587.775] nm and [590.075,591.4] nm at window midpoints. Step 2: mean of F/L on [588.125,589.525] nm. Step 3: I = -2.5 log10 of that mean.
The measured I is 0.14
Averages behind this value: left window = 140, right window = 148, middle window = 127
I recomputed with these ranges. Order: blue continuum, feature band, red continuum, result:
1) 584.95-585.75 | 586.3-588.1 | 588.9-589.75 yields -0.07 mag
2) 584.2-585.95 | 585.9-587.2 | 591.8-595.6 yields 0.03 mag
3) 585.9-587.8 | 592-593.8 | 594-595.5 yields 0.00 mag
